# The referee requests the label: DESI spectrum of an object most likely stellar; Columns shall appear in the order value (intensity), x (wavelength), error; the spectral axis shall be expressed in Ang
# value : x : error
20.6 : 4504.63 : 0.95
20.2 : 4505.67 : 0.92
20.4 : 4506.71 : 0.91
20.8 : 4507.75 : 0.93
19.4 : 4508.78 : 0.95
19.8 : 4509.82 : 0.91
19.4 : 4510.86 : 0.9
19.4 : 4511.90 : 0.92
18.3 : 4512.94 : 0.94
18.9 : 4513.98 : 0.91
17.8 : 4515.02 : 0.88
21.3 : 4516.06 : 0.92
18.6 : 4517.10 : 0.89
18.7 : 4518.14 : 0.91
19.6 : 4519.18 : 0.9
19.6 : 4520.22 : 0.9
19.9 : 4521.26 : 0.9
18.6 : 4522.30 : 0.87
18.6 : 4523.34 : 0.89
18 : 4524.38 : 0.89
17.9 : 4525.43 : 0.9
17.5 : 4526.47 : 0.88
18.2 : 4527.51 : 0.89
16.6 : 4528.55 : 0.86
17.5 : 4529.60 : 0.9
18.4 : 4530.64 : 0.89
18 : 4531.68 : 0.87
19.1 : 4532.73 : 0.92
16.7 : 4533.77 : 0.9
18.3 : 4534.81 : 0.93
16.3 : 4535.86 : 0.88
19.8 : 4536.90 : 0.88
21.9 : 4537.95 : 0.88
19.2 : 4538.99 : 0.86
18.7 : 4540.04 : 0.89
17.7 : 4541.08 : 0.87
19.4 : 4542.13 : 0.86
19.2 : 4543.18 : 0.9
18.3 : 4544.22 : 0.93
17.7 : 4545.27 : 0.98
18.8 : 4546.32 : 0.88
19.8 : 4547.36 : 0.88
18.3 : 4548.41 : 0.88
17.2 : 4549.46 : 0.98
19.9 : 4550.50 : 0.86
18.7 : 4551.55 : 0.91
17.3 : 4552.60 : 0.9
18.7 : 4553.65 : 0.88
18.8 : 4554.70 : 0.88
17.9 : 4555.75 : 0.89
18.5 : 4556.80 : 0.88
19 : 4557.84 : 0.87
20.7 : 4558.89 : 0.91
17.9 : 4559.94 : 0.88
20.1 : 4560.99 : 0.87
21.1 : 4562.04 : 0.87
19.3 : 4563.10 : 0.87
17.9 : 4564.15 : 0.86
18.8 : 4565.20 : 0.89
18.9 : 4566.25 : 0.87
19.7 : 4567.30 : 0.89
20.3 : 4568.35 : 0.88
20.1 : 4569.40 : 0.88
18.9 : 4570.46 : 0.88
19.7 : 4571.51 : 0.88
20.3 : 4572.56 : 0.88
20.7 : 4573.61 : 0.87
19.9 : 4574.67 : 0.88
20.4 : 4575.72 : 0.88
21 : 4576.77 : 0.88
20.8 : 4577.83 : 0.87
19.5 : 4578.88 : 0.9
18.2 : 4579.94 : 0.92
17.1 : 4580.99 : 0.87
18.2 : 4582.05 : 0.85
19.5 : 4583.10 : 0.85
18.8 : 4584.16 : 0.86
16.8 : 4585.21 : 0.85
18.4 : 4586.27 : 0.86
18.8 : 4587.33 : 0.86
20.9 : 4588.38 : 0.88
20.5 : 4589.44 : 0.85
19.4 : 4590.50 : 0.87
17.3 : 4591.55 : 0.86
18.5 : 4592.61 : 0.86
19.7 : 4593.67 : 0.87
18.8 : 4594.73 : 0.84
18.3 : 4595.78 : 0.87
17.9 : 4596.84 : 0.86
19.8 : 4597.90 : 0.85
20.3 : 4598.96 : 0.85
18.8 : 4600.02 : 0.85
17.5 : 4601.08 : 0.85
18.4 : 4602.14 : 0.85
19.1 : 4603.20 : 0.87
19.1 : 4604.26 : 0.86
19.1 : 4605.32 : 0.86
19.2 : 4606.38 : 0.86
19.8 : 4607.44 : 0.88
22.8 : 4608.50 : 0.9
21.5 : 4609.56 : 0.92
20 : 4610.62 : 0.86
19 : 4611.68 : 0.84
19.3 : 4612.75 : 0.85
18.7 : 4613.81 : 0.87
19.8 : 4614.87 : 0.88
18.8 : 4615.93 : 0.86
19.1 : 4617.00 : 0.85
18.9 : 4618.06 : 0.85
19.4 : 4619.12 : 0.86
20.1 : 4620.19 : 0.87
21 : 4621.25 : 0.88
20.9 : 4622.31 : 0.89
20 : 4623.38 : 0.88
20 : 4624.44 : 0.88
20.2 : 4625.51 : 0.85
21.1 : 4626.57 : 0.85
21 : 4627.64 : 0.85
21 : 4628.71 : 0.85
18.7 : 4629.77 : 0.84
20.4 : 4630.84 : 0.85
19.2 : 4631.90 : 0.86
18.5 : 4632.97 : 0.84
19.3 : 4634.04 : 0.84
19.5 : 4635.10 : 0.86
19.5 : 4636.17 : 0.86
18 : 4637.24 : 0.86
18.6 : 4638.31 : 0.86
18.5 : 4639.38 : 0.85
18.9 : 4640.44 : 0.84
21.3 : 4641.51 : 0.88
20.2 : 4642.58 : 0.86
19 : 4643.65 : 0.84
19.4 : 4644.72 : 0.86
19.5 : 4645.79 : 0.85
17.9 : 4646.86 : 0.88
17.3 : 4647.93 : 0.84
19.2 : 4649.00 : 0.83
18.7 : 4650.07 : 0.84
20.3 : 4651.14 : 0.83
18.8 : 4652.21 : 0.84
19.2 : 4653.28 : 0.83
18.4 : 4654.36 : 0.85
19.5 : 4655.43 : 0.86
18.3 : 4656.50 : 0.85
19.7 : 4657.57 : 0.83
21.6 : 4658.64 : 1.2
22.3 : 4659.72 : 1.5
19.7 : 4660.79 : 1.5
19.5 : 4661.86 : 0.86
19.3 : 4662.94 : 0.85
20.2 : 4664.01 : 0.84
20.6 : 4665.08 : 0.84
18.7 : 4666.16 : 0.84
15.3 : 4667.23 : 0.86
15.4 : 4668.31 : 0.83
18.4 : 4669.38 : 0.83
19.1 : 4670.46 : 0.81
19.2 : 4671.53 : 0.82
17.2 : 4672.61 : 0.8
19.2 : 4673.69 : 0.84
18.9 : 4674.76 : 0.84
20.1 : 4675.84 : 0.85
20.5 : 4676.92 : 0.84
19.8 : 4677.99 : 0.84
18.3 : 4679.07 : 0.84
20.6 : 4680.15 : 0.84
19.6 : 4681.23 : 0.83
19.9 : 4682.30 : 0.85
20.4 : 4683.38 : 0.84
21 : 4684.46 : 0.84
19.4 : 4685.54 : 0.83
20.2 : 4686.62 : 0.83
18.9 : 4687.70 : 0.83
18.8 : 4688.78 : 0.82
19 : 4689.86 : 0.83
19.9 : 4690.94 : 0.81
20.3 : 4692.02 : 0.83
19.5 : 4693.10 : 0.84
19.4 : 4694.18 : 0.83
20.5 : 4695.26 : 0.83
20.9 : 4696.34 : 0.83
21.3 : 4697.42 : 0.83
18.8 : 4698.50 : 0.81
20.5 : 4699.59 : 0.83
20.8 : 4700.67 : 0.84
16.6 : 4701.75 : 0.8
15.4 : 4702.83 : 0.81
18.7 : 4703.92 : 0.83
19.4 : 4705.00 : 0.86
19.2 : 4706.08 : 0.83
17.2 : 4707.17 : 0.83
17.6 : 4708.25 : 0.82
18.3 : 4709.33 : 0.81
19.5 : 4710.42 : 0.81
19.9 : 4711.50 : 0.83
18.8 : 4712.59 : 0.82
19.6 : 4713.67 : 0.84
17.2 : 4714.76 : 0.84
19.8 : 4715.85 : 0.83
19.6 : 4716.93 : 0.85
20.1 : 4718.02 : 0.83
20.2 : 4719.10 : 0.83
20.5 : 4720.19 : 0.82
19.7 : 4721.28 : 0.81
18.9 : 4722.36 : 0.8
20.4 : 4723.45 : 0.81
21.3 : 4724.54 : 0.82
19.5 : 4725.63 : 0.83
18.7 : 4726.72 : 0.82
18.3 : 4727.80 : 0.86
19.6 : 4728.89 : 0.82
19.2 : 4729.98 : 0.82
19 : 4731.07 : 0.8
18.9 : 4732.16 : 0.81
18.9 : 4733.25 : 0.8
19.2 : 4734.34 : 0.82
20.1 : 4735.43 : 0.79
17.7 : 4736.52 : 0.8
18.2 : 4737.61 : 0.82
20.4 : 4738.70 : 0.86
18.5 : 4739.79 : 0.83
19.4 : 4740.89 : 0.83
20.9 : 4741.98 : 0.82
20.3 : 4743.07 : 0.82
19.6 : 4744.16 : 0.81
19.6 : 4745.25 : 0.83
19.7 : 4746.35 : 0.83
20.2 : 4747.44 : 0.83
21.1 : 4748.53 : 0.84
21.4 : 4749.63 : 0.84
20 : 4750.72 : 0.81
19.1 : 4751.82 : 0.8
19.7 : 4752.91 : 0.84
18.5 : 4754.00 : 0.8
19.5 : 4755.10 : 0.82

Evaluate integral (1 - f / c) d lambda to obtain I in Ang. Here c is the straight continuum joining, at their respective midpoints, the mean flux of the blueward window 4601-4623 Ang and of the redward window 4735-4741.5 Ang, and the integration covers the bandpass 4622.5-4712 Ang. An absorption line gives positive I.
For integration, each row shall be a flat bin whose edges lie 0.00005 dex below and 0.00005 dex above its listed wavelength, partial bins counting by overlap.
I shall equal 0.23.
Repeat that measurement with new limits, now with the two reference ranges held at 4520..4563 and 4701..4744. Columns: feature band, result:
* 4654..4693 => -0.8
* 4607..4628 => -1.4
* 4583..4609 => -0.4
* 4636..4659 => -0.3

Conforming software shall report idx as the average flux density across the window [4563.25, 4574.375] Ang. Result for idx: 19.5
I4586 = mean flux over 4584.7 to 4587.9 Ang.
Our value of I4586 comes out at 18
